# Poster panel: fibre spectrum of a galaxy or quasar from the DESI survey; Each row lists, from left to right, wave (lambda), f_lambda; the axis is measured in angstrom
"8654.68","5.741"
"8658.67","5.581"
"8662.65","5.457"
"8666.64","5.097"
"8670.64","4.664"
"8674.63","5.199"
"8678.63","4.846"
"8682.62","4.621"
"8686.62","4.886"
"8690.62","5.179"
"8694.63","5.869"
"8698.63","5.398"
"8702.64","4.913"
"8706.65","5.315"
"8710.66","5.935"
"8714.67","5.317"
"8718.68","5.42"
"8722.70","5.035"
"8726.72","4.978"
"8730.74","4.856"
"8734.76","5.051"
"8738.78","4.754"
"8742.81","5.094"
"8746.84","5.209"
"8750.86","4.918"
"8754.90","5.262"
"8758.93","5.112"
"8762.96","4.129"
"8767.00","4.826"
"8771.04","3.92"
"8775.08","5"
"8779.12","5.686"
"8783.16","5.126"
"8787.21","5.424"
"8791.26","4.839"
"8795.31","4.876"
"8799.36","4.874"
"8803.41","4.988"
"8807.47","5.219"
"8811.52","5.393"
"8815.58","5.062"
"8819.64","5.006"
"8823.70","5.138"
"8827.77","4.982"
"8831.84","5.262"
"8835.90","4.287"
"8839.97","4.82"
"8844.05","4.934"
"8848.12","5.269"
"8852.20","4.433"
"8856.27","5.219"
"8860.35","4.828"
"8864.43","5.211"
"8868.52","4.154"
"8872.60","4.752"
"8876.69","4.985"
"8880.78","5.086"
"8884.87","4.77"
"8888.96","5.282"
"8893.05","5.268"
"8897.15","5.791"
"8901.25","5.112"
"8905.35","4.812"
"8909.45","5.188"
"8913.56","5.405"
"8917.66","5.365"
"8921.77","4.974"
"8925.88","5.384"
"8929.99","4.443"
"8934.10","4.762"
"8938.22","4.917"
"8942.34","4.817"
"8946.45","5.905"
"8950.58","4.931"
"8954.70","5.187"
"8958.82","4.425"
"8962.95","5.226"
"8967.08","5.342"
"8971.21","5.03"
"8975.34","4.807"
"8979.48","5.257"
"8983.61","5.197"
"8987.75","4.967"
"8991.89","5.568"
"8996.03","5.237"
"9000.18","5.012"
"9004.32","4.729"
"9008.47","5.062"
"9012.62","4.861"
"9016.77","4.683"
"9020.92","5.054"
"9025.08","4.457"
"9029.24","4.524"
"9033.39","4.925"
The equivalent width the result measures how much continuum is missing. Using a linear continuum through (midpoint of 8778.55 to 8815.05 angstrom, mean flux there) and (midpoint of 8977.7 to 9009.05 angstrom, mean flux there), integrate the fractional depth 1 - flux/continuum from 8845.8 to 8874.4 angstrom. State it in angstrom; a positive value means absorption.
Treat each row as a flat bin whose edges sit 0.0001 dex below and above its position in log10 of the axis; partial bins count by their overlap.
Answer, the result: 1.6 angstrom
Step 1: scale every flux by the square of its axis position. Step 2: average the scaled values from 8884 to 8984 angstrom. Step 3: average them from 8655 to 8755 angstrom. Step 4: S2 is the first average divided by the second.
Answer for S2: 1.04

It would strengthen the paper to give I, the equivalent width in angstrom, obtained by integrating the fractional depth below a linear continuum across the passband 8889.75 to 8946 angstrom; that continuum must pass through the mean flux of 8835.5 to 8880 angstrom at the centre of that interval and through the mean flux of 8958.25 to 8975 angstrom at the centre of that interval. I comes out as -2.0 angstrom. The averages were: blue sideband 4.83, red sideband 5.04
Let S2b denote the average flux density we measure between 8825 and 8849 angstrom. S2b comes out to 4.91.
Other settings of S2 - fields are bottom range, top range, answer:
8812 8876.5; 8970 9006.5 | 1.07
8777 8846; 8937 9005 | 1.05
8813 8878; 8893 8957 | 1.07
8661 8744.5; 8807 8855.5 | 1.00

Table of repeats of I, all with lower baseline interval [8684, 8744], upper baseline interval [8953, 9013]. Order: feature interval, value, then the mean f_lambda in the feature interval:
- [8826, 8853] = 1.4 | 4.87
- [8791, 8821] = 0.6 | 5.05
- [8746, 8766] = 1.0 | 4.9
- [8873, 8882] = 0.2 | 4.98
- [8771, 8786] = 0.2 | 5.09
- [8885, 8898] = -0.5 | 5.32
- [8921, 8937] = 0.6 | 4.89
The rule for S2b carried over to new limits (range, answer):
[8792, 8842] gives 4.99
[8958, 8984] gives 5.06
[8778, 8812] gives 5.13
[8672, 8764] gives 5.11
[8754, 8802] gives 4.92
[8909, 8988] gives 5.08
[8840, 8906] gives 4.99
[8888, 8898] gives 5.42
